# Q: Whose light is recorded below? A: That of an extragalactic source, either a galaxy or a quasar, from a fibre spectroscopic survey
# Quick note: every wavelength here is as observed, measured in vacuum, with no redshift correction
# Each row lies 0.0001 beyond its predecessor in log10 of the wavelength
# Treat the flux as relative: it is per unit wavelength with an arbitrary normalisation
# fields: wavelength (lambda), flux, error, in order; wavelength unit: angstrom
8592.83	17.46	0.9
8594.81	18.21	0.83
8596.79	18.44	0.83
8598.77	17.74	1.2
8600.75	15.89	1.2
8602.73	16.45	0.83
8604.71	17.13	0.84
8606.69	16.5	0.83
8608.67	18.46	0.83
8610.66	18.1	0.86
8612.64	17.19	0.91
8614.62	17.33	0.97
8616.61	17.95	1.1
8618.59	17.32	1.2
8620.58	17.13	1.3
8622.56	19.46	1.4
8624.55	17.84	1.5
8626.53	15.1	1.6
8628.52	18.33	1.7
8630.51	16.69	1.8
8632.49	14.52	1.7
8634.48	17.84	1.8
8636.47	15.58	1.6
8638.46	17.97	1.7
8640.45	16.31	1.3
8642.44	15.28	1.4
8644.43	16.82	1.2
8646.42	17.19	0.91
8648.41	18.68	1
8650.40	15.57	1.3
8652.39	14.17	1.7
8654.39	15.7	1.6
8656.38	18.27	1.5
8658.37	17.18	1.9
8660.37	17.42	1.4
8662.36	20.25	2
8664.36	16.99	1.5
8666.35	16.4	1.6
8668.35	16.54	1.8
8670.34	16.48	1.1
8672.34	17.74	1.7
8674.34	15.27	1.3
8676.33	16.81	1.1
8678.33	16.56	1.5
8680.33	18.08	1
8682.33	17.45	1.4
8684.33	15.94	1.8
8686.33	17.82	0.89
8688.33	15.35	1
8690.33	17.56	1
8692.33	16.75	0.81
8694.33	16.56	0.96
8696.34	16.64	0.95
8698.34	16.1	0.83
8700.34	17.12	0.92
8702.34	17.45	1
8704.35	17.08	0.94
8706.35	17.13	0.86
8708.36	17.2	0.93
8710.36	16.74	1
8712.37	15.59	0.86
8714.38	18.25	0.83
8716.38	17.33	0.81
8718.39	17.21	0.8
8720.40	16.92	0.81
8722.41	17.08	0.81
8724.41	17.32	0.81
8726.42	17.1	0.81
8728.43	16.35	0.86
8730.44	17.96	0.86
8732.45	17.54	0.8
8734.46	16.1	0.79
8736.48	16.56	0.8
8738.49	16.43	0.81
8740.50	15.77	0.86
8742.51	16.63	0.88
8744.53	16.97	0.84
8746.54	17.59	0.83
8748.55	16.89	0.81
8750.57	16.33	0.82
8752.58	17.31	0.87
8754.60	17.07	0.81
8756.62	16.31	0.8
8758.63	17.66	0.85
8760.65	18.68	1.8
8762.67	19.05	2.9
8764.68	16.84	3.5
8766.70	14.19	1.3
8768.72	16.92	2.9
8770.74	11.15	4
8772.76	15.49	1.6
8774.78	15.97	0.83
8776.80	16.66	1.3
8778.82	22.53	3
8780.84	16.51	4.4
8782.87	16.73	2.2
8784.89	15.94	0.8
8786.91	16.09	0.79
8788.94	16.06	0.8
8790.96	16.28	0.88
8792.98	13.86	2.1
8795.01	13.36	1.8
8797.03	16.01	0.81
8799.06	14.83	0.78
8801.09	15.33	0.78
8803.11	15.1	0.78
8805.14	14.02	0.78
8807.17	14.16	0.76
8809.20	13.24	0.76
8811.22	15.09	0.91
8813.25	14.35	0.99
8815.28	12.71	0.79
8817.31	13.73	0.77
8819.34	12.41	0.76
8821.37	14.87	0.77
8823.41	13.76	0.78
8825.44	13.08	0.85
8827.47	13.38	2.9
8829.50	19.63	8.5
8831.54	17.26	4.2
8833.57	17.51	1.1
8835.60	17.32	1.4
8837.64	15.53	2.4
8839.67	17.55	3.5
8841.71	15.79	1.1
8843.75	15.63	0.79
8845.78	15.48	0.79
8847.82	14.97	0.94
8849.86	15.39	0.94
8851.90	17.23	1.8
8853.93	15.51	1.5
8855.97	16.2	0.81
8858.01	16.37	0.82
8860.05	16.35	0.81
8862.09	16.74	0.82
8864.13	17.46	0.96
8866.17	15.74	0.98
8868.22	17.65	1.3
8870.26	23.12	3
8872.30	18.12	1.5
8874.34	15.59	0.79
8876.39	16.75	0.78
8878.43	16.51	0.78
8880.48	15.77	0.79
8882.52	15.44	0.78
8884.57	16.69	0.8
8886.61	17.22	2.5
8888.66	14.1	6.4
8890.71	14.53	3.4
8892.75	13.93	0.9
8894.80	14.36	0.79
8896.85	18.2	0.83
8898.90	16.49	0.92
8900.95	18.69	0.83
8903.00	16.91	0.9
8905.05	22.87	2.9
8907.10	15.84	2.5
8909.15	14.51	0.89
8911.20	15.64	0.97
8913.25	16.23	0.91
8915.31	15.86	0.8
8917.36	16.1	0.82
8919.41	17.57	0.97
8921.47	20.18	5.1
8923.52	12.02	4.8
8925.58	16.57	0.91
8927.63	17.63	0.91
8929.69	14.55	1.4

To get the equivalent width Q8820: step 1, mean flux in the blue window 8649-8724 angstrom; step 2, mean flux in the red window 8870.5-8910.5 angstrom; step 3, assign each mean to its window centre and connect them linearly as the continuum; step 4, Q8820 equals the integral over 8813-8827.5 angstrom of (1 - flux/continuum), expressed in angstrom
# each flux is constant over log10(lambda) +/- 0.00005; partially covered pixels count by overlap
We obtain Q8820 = 2.8 angstrom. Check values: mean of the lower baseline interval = 16.9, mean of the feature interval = 13.5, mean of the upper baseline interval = 16.6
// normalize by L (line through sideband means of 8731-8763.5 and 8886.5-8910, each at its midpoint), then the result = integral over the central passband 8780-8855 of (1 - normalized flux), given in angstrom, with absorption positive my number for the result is 6.6 angstrom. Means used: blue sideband 17.1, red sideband 16.5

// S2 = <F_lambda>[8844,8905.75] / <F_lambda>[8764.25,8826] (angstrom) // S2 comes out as 1.1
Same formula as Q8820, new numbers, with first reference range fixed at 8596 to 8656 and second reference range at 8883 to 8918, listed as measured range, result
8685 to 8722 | -0.3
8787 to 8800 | 1.1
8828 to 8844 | -0.5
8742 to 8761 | -0.5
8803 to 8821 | 2.9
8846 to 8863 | 0.4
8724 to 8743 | 0.0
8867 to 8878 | -1.1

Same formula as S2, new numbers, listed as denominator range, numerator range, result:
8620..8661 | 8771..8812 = 0.93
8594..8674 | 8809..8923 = 0.95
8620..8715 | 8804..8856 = 0.90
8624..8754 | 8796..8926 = 0.95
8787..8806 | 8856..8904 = 1.11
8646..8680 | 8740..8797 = 0.97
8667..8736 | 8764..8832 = 0.90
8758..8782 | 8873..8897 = 0.94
